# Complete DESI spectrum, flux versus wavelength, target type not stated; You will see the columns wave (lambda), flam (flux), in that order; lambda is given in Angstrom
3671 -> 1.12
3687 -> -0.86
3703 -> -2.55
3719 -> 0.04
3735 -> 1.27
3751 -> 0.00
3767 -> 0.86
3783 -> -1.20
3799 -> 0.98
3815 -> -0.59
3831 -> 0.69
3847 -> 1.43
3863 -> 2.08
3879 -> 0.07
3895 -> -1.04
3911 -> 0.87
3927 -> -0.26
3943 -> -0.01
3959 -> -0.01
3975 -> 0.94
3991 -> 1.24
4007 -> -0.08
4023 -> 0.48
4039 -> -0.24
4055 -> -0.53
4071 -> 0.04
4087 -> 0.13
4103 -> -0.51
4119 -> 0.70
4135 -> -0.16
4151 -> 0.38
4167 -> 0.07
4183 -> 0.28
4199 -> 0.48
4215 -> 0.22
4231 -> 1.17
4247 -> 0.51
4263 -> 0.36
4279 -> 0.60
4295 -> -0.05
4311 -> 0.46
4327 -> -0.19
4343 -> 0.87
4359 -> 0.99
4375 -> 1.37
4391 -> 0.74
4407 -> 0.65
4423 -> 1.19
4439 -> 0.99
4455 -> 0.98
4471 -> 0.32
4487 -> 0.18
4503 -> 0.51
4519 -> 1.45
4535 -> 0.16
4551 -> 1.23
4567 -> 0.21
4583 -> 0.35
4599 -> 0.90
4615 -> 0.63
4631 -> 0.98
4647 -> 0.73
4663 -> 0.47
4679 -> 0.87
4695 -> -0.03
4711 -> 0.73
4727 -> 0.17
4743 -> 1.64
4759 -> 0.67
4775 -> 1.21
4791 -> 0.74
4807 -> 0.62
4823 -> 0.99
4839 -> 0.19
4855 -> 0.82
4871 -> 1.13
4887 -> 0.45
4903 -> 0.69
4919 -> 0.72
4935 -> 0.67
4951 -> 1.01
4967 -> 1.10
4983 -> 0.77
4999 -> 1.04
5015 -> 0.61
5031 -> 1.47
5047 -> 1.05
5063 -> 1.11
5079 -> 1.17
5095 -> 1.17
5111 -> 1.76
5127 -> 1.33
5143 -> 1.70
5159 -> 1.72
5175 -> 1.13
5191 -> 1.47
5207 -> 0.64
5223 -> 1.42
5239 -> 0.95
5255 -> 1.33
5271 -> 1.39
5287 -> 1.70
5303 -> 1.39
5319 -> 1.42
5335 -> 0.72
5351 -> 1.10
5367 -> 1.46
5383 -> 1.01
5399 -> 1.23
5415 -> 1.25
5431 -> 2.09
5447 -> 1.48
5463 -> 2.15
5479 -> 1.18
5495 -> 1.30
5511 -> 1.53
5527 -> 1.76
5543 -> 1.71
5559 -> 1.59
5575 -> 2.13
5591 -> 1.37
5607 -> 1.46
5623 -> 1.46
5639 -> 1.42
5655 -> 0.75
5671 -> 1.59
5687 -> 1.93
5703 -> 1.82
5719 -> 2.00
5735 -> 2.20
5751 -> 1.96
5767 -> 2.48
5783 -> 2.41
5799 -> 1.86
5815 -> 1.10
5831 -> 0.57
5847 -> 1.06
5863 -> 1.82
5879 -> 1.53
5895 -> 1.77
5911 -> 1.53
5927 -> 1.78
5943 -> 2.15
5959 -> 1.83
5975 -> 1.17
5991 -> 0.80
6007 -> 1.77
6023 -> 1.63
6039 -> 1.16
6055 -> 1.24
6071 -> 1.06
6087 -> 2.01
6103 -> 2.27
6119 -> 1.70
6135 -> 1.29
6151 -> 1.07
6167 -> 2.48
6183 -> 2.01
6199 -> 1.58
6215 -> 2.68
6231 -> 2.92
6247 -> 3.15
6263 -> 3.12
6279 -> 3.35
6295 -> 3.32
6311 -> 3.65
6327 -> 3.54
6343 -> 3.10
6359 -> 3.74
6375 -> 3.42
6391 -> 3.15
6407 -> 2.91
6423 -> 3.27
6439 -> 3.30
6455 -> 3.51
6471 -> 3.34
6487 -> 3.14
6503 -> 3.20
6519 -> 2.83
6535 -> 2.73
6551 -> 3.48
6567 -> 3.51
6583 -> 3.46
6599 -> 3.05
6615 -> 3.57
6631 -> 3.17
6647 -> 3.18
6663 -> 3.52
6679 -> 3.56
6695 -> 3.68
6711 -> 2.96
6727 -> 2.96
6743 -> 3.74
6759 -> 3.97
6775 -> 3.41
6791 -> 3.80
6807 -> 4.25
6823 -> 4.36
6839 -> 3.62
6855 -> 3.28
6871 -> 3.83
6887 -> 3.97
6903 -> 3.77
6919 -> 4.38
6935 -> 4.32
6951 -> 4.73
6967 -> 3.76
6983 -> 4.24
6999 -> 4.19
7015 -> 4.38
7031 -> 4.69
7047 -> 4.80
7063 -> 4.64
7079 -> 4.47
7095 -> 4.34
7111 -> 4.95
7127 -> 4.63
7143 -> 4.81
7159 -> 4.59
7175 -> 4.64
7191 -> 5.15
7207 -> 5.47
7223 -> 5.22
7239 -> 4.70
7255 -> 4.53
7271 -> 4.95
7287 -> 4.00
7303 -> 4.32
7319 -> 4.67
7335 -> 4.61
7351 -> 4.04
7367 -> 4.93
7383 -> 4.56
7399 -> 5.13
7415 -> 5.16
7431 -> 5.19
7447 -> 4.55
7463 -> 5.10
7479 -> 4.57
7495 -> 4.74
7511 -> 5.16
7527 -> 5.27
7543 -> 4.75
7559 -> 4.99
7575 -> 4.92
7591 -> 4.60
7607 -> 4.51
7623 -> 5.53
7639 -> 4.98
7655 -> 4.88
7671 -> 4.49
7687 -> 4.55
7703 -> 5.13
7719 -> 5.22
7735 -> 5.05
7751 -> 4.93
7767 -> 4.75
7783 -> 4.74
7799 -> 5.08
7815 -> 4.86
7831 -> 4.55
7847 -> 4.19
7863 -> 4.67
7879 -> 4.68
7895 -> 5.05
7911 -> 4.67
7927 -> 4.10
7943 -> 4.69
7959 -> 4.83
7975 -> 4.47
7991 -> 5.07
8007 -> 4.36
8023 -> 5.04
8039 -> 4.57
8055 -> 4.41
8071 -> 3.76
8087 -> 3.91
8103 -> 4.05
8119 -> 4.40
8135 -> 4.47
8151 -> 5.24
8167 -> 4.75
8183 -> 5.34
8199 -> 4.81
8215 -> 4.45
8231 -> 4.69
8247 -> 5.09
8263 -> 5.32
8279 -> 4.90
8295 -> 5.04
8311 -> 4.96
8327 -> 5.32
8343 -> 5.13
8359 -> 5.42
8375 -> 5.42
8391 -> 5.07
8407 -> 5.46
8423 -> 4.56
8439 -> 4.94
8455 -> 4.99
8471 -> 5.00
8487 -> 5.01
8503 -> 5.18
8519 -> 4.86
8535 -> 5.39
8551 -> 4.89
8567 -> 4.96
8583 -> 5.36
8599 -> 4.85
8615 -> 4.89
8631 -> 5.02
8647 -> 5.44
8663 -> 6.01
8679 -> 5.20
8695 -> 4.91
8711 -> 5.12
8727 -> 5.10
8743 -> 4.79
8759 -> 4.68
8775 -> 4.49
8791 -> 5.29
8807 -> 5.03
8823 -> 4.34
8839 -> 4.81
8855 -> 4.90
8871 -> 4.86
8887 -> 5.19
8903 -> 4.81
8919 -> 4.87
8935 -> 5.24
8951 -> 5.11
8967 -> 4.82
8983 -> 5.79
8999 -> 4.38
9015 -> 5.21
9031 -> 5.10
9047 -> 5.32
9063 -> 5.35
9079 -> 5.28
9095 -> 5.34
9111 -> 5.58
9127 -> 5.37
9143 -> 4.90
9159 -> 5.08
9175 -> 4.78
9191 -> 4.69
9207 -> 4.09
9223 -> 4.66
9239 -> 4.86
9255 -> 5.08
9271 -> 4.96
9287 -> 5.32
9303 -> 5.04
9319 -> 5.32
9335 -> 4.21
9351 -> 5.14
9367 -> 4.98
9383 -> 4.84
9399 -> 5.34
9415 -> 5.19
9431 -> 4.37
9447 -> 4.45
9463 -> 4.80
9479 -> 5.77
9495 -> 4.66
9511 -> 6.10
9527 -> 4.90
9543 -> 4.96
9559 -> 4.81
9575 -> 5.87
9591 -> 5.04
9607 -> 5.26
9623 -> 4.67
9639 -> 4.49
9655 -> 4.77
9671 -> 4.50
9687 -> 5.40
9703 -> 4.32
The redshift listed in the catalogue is 0.561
